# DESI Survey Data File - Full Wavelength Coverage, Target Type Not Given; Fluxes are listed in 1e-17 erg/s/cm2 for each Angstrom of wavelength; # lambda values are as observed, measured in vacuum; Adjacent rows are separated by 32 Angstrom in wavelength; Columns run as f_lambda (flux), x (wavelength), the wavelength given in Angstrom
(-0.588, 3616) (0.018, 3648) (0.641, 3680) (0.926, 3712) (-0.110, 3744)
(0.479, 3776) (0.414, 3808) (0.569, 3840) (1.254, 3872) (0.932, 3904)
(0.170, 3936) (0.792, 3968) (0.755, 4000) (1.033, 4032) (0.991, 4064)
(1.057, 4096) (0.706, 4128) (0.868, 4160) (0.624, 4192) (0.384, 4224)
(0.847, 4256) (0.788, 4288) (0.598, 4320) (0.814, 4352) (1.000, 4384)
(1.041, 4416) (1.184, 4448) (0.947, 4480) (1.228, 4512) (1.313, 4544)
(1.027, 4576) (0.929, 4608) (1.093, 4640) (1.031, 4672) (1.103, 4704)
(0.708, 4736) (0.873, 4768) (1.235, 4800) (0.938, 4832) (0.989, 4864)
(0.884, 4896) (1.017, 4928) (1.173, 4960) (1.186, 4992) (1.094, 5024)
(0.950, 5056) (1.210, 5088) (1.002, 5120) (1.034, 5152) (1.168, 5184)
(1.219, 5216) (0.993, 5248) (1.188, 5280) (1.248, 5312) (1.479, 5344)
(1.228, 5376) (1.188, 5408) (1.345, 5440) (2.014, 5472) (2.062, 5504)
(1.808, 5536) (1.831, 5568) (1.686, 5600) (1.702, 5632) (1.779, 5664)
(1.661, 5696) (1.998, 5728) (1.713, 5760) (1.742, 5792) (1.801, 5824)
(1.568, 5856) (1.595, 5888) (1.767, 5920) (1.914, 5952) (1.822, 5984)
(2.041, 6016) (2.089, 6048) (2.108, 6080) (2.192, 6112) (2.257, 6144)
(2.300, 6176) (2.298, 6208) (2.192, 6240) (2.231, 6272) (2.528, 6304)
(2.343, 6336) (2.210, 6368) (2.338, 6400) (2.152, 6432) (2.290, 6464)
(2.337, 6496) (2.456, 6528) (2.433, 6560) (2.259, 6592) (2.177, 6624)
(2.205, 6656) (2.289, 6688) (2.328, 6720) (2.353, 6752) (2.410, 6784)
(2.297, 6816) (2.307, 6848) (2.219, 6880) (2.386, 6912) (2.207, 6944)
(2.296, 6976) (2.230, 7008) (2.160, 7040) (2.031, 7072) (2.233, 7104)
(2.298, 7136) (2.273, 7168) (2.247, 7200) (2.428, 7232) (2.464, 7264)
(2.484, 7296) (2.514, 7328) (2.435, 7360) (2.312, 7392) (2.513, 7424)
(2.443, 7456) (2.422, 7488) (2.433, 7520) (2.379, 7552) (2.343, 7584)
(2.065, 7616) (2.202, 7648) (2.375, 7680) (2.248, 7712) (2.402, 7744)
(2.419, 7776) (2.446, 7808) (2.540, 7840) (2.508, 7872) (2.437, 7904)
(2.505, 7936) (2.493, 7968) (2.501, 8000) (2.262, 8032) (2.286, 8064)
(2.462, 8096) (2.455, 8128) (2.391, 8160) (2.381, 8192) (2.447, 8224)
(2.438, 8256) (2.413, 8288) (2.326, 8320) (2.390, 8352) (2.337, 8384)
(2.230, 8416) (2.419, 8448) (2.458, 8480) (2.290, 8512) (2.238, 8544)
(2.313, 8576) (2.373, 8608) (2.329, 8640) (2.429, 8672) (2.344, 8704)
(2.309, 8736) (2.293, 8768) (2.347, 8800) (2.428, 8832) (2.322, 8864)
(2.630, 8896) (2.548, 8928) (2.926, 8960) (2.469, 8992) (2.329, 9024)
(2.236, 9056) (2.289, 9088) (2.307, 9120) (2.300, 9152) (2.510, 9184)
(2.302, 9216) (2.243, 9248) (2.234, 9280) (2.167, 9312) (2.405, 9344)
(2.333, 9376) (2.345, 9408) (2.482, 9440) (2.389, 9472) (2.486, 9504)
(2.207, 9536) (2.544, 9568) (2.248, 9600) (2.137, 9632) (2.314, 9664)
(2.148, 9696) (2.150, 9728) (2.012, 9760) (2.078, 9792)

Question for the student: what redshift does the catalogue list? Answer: 0.37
